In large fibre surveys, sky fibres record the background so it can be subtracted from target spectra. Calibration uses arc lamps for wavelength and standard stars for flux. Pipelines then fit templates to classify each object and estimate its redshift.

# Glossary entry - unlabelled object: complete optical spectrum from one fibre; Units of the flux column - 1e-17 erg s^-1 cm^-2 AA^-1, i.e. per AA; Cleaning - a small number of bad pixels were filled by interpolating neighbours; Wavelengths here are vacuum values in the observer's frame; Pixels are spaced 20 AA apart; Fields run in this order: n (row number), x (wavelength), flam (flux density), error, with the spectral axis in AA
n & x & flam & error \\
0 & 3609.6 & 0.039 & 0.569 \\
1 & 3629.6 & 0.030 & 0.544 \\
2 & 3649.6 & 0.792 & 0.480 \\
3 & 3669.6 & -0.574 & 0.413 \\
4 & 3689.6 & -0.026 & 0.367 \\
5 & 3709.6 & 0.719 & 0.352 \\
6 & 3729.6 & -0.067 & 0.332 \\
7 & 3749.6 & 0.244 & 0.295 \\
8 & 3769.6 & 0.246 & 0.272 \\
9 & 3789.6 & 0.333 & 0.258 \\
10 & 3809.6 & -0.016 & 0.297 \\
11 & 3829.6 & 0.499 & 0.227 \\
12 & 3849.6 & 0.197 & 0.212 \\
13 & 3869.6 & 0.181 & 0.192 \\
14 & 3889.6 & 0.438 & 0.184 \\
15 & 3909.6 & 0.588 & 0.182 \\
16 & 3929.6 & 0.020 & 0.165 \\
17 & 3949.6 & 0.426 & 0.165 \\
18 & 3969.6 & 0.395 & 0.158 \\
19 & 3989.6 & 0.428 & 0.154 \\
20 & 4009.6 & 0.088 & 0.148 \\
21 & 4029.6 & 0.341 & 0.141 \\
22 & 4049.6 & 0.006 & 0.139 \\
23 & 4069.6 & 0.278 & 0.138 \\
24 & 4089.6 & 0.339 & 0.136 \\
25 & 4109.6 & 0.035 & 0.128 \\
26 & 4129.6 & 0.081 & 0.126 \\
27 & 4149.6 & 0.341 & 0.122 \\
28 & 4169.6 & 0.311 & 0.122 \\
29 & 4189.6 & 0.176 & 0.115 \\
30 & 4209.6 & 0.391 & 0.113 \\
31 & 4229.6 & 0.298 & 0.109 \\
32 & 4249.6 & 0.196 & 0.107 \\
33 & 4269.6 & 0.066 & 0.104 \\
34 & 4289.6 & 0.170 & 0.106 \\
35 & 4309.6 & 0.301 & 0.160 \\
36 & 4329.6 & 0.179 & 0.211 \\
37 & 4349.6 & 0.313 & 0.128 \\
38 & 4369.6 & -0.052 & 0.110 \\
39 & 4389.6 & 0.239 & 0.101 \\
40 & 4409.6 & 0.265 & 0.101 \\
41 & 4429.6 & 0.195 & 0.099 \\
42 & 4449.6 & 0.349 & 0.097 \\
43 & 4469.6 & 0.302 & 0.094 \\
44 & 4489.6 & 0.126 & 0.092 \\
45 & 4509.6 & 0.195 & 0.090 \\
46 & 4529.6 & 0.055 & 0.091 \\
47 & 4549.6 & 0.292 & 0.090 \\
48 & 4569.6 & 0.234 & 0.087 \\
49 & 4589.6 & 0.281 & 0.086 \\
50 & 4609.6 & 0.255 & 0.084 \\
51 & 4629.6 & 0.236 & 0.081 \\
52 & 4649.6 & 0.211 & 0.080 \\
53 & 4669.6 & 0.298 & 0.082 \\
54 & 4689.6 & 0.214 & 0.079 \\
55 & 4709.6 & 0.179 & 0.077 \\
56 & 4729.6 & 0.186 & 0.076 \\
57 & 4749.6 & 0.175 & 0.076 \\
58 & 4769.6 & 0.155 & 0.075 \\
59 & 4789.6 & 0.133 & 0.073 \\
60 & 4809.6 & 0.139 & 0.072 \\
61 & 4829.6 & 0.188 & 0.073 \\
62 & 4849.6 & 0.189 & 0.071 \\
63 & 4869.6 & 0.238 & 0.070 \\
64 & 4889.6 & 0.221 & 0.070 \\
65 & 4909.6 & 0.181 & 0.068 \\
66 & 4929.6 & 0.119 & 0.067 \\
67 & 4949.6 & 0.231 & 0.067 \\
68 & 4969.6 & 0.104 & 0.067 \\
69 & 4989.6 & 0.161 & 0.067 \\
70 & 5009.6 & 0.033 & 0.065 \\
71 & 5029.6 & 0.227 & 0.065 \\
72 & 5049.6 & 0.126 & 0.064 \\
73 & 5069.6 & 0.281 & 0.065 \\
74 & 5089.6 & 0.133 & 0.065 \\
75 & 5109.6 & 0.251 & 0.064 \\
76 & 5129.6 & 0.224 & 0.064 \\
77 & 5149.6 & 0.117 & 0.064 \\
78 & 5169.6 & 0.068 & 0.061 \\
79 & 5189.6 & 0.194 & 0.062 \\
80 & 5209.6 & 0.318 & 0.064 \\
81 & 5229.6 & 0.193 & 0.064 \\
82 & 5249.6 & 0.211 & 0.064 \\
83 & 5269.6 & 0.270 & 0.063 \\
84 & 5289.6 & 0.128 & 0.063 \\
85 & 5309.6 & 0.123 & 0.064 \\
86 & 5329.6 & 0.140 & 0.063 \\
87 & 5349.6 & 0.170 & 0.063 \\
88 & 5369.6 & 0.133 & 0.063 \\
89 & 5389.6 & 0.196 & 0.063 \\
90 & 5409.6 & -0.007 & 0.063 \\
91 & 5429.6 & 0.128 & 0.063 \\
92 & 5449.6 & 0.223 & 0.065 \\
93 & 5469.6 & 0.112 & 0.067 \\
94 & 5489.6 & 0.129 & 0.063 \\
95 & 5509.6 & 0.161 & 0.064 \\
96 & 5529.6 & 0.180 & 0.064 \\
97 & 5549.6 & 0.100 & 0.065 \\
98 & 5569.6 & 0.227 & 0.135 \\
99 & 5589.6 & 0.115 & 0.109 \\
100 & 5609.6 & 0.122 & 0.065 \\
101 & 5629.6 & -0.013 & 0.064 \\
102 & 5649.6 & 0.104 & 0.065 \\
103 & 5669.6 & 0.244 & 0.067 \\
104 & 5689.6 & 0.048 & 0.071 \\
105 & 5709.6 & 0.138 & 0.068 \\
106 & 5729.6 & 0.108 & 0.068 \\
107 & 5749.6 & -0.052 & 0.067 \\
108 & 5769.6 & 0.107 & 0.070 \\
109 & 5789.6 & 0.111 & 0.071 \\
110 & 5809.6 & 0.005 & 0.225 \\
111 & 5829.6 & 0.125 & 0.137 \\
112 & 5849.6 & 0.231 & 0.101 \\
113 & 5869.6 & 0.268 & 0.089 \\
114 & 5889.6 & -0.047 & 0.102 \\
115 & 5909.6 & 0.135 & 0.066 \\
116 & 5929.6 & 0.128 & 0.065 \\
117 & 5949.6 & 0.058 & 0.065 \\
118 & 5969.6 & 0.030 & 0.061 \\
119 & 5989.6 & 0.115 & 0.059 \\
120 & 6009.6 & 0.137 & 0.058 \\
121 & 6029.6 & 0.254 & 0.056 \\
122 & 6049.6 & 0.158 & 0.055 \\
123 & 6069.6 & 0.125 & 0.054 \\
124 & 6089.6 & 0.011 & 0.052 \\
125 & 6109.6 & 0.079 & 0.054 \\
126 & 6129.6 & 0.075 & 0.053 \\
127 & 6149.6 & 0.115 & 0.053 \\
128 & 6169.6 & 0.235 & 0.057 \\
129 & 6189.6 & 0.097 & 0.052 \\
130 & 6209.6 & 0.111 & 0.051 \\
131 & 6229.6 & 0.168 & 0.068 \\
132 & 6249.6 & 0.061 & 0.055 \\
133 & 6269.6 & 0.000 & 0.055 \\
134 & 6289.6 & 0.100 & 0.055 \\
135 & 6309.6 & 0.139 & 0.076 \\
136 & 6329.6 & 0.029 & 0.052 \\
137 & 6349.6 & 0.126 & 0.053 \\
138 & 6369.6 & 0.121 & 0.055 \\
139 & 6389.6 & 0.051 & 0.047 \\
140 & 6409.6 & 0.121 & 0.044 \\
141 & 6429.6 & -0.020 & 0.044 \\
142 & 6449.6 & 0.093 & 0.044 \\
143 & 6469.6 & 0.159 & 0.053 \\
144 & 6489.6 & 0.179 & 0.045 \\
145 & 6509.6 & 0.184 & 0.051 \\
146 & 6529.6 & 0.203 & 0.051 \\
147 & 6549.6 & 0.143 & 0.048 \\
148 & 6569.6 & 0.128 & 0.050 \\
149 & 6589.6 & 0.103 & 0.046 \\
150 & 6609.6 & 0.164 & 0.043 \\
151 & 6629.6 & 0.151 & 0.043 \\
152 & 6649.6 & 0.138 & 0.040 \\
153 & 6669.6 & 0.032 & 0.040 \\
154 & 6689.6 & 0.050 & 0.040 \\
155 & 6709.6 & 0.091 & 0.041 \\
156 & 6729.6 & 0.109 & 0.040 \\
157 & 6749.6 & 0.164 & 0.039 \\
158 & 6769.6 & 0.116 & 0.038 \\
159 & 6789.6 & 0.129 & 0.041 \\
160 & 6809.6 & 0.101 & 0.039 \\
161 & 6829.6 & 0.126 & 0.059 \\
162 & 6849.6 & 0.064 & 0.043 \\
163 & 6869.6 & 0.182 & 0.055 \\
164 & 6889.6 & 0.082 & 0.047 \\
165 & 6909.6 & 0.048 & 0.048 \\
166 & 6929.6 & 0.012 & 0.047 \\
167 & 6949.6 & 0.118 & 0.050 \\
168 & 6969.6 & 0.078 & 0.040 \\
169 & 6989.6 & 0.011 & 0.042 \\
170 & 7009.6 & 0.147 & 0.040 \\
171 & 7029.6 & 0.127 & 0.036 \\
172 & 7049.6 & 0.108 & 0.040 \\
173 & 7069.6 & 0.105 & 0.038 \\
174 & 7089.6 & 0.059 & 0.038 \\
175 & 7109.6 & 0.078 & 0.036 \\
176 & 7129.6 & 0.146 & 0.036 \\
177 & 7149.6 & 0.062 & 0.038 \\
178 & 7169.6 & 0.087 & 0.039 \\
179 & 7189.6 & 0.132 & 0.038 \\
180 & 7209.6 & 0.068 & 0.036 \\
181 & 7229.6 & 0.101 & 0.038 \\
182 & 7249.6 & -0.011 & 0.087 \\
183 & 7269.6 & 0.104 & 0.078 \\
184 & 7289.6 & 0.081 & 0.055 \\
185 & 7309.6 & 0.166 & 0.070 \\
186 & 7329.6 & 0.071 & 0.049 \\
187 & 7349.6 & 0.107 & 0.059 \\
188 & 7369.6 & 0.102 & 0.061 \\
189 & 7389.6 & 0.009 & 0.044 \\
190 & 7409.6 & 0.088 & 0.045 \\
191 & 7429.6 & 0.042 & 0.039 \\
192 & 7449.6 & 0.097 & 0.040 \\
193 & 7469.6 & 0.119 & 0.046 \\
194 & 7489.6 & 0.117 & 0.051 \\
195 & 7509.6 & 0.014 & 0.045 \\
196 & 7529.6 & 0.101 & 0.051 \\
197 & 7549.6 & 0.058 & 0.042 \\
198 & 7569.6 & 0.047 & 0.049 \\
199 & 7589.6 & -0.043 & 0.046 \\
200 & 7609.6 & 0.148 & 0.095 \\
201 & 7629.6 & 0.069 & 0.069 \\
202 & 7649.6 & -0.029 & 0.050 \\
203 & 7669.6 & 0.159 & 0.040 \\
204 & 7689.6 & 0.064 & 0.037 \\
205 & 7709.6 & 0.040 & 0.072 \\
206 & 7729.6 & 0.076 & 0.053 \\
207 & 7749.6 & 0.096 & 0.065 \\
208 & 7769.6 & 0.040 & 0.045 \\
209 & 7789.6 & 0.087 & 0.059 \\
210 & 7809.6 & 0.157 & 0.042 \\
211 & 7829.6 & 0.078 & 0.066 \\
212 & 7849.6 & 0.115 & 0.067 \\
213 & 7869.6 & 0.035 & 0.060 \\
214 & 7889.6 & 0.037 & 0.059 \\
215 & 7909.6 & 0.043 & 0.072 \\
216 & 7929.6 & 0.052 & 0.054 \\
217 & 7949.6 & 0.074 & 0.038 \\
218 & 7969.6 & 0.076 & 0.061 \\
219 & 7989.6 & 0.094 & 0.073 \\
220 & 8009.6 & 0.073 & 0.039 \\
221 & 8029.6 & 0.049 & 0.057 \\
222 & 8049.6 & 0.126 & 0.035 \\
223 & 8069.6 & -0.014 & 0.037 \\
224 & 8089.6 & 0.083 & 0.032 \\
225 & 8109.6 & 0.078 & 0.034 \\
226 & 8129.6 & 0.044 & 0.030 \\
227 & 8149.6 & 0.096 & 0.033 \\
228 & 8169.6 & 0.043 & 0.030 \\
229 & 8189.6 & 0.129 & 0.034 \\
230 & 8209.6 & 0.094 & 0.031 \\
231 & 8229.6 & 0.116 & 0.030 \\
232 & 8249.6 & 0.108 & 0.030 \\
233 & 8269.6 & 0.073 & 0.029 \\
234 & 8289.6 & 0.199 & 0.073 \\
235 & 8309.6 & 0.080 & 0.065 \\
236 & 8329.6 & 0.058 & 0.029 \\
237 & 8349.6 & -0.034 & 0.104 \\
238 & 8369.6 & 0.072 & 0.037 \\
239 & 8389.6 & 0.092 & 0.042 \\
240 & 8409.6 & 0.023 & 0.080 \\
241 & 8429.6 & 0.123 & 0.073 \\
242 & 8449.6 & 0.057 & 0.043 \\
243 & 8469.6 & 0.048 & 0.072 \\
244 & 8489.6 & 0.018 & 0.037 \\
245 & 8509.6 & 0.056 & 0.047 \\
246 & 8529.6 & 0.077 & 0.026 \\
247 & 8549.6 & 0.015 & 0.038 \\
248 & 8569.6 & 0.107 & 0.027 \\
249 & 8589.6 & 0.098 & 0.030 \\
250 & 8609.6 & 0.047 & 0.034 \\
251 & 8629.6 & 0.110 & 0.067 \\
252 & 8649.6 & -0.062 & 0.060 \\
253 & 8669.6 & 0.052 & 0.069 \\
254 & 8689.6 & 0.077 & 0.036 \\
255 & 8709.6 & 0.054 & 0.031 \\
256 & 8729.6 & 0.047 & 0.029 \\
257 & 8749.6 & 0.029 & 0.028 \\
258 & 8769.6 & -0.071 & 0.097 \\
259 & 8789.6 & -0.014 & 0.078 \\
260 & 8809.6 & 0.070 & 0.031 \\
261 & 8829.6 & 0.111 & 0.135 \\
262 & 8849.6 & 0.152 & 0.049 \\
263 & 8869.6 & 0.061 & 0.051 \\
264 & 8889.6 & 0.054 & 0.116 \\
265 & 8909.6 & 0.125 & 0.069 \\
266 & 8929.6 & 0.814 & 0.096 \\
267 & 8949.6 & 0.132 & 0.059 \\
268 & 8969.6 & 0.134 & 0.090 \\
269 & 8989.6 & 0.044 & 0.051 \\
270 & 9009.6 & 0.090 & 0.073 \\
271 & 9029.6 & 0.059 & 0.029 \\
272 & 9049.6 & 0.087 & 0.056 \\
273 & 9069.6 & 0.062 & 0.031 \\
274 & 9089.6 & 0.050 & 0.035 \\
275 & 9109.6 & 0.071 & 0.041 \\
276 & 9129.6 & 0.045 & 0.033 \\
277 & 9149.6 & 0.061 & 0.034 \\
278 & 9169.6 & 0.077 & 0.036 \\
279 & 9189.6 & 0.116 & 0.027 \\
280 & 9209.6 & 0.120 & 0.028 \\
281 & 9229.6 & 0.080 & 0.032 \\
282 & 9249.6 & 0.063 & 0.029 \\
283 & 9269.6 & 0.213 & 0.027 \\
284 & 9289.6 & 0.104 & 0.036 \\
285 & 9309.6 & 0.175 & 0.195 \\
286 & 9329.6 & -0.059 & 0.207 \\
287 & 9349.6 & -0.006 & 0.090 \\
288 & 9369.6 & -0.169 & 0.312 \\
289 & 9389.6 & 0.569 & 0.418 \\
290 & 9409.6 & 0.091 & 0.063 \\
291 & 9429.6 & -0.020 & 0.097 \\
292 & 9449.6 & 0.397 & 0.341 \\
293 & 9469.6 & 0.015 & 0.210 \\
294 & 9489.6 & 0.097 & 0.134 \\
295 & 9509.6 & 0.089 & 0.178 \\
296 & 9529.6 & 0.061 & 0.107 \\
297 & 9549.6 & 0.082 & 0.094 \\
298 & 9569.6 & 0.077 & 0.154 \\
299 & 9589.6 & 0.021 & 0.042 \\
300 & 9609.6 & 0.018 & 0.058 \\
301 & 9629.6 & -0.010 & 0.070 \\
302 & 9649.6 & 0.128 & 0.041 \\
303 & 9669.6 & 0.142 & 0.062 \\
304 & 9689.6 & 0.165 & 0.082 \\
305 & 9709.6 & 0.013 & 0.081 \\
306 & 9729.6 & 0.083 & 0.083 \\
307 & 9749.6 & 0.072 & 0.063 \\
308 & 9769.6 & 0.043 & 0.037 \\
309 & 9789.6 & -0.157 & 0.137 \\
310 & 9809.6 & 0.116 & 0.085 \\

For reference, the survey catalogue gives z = 1.39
